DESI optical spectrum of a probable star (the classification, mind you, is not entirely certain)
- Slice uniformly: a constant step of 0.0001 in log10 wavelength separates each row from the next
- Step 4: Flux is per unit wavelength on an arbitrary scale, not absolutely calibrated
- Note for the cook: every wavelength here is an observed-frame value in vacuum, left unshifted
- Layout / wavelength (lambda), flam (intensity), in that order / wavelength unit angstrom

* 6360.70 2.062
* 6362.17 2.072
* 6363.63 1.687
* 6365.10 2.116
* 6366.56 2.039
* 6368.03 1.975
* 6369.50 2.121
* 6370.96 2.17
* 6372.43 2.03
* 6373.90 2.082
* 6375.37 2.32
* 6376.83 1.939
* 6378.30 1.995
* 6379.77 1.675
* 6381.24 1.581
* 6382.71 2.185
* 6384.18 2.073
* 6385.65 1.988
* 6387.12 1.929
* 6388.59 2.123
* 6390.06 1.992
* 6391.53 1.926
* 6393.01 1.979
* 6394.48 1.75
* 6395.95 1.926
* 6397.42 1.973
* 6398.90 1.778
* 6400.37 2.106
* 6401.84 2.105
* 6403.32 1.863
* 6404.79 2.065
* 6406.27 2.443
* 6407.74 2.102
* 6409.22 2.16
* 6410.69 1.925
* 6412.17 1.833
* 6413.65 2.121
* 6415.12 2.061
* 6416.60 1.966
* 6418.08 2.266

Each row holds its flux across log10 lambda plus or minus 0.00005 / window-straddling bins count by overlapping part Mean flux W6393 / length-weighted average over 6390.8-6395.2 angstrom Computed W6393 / 1.88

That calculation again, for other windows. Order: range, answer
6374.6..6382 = 1.9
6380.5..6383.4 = 1.88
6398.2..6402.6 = 2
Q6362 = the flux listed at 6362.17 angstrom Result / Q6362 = 2.072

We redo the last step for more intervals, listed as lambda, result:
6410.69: 1.925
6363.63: 1.687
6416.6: 1.966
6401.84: 2.105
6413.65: 2.121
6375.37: 2.32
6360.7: 2.062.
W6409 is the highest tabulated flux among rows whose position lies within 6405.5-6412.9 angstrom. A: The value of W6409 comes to 2.443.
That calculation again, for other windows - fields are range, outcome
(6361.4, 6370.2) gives 2.121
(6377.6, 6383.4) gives 2.185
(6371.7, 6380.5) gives 2.32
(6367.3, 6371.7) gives 2.17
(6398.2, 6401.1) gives 2.106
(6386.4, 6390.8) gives 2.123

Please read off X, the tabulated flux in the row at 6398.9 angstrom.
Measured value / 1.778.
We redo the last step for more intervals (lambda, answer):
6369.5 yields 2.121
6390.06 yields 1.992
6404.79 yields 2.065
